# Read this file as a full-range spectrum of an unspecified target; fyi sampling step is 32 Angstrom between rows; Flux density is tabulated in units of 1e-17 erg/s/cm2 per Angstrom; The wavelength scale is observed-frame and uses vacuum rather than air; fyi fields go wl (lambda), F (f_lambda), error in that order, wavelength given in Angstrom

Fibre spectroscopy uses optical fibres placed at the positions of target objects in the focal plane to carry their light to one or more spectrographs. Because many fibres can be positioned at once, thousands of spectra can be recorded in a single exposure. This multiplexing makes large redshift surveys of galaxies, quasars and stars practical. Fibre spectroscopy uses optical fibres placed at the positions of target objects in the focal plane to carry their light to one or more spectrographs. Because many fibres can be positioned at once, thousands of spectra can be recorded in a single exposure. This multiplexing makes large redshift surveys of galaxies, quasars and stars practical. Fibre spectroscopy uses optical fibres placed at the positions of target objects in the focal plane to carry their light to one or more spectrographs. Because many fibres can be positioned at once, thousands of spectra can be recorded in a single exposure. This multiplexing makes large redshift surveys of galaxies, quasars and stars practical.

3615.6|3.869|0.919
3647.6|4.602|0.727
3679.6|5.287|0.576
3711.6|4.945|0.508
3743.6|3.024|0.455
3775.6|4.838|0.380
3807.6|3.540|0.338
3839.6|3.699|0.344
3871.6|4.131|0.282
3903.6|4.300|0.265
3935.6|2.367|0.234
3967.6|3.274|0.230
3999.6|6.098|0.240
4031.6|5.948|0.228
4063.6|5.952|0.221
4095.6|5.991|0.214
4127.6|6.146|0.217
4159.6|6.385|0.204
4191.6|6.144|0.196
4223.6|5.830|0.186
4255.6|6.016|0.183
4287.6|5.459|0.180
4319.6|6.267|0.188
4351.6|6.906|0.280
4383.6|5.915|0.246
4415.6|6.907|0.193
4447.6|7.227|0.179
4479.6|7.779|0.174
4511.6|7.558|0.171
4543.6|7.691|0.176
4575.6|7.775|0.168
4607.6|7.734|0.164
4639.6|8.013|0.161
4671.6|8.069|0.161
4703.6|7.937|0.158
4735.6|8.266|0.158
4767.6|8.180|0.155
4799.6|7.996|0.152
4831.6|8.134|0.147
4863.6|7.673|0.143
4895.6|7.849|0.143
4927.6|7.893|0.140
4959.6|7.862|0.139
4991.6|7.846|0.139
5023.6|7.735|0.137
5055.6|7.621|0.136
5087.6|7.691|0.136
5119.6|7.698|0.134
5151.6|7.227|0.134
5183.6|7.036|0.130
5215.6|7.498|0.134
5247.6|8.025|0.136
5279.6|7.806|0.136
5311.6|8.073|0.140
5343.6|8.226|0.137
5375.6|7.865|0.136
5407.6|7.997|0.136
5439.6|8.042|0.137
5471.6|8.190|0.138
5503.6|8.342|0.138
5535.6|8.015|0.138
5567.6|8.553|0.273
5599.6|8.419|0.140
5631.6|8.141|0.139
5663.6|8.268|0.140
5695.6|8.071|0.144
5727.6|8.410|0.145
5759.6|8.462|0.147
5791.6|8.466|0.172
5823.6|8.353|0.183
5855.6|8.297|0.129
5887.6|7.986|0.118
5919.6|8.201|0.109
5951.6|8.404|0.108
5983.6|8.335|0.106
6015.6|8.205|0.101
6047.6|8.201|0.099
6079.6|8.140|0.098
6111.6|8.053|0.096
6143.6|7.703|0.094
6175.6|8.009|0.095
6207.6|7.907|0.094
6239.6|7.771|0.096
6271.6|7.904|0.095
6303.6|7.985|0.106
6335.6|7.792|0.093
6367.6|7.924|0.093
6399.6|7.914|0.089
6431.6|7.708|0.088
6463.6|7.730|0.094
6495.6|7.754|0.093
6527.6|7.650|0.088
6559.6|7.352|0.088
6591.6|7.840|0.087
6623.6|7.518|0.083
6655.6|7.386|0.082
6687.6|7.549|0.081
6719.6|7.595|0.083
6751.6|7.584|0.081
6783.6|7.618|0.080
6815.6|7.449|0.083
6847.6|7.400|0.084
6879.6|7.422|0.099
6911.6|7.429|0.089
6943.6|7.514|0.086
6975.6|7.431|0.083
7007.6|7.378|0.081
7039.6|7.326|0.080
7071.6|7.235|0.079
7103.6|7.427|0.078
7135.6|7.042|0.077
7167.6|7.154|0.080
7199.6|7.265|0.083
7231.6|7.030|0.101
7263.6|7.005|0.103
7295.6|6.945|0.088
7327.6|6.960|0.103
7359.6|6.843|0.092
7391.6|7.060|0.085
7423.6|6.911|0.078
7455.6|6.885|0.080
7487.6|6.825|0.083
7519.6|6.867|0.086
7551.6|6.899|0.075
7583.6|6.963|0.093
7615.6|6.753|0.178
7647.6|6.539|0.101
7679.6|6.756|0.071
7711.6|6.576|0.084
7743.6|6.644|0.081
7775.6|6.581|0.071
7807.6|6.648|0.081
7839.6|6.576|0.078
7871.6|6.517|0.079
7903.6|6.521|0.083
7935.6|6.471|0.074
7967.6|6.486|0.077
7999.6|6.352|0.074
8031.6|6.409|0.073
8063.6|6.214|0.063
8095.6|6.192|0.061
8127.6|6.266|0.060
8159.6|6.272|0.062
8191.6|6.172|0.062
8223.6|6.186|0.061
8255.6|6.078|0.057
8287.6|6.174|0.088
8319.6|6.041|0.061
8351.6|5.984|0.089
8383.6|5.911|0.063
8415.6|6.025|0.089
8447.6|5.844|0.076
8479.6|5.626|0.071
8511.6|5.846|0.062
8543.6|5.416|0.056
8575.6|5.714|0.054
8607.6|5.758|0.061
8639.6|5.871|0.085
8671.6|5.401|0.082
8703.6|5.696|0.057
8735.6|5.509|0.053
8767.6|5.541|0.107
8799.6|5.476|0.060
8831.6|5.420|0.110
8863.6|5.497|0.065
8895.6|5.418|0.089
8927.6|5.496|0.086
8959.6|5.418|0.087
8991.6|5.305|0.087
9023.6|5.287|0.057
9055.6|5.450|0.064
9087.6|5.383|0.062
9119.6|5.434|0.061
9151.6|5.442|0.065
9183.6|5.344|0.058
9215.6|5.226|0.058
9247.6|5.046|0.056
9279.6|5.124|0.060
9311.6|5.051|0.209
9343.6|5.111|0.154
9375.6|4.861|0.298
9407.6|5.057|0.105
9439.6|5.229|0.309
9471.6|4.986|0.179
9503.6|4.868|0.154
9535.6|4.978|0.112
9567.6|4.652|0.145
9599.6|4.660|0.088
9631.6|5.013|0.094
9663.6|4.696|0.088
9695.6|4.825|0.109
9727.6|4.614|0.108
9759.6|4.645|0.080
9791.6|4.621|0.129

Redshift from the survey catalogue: 0.00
